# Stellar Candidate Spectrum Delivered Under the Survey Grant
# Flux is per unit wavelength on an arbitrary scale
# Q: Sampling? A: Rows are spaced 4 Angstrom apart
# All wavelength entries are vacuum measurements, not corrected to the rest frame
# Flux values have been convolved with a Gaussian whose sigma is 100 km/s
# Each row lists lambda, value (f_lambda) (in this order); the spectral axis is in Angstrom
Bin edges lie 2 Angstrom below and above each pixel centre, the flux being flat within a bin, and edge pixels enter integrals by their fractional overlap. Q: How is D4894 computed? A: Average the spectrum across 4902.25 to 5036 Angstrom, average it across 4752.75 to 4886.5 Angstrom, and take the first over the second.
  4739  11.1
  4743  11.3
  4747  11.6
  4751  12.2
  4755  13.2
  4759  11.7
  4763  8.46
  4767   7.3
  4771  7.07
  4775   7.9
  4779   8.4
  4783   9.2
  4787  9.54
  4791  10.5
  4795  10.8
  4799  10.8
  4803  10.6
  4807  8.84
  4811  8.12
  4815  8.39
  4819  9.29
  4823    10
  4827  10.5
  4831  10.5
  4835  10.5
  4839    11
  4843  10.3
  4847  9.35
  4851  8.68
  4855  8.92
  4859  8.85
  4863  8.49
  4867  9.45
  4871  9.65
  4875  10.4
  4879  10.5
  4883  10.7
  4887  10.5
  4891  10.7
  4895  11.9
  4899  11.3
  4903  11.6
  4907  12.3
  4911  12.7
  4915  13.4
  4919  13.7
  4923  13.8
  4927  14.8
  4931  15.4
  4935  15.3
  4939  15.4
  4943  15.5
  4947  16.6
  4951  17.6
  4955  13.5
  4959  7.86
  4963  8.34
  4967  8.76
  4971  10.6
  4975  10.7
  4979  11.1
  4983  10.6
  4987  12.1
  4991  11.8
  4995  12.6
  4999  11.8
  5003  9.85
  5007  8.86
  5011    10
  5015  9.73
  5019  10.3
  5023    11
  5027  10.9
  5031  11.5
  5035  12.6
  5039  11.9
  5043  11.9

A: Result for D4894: 1.26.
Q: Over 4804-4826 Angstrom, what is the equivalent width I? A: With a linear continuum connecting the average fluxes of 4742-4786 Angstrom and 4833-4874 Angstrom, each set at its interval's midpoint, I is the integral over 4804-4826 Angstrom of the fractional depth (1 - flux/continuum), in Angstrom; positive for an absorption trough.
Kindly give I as 1.32 Angstrom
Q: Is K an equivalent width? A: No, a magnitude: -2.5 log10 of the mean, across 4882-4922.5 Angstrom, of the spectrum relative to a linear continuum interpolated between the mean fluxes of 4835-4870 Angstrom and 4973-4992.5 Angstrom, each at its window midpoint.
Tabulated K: -0.18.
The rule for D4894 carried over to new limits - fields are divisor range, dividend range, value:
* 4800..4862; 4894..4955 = 1.47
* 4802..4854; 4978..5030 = 1.12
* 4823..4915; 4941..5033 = 1.09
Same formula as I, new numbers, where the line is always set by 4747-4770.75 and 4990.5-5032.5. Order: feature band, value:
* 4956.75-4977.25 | 2.6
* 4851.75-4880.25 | 3.1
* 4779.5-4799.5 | 0.9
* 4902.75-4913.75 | -1.9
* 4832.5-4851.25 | 0.7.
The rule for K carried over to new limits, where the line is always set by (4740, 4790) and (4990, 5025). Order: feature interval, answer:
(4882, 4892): -0.04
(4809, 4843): 0.03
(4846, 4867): 0.14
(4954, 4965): 0.10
